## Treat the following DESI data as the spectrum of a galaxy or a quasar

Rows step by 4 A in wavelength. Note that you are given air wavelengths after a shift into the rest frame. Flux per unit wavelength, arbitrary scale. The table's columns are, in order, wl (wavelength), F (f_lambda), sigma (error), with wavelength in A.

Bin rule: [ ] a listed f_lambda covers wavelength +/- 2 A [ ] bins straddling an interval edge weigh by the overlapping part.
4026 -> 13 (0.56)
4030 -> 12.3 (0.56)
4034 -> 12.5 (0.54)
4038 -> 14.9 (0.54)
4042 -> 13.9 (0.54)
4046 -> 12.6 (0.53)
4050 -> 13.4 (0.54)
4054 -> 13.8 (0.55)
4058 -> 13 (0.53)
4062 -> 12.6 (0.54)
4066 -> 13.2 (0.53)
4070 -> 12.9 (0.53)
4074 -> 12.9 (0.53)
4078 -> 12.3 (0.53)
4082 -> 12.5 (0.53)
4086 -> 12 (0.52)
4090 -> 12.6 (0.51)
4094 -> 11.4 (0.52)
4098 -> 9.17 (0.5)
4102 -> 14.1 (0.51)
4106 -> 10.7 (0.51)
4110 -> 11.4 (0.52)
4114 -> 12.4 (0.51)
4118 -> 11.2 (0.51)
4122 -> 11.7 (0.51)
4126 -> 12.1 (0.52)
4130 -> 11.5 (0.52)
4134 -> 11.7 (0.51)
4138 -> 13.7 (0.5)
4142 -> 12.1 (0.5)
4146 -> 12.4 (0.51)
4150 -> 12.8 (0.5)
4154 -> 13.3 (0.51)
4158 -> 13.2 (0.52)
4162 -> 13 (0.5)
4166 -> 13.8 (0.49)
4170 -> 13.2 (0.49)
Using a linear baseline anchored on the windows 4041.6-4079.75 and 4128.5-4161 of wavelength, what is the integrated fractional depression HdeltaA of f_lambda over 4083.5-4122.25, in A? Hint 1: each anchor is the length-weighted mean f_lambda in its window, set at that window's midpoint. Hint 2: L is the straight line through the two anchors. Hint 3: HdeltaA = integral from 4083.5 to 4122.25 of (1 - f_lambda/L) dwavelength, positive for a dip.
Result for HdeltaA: 3.5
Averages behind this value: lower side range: 13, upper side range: 12.6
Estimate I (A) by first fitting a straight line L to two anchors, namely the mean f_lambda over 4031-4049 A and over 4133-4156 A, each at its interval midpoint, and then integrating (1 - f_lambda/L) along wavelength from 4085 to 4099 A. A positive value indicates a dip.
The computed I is 1.8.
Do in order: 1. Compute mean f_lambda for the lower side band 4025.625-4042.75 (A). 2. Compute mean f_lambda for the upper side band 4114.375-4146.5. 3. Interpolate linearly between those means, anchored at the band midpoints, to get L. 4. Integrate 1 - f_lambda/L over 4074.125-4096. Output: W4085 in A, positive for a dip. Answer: 0.73 A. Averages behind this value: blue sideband 13.3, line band 12.2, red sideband 12.1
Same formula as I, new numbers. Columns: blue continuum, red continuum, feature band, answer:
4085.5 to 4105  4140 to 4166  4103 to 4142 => 1.3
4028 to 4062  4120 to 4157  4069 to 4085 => 0.5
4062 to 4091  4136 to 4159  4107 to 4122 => 1.4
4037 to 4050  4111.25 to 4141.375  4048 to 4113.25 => 2.8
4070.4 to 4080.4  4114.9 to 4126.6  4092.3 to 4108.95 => 1.0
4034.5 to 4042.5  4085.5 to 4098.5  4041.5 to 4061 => 0.3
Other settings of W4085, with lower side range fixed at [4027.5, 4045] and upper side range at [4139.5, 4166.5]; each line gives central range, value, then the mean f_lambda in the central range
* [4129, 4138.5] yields 0.60 A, 12.2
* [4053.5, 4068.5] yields 0.20 A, 13.1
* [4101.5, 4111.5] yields 0.98 A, 11.8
